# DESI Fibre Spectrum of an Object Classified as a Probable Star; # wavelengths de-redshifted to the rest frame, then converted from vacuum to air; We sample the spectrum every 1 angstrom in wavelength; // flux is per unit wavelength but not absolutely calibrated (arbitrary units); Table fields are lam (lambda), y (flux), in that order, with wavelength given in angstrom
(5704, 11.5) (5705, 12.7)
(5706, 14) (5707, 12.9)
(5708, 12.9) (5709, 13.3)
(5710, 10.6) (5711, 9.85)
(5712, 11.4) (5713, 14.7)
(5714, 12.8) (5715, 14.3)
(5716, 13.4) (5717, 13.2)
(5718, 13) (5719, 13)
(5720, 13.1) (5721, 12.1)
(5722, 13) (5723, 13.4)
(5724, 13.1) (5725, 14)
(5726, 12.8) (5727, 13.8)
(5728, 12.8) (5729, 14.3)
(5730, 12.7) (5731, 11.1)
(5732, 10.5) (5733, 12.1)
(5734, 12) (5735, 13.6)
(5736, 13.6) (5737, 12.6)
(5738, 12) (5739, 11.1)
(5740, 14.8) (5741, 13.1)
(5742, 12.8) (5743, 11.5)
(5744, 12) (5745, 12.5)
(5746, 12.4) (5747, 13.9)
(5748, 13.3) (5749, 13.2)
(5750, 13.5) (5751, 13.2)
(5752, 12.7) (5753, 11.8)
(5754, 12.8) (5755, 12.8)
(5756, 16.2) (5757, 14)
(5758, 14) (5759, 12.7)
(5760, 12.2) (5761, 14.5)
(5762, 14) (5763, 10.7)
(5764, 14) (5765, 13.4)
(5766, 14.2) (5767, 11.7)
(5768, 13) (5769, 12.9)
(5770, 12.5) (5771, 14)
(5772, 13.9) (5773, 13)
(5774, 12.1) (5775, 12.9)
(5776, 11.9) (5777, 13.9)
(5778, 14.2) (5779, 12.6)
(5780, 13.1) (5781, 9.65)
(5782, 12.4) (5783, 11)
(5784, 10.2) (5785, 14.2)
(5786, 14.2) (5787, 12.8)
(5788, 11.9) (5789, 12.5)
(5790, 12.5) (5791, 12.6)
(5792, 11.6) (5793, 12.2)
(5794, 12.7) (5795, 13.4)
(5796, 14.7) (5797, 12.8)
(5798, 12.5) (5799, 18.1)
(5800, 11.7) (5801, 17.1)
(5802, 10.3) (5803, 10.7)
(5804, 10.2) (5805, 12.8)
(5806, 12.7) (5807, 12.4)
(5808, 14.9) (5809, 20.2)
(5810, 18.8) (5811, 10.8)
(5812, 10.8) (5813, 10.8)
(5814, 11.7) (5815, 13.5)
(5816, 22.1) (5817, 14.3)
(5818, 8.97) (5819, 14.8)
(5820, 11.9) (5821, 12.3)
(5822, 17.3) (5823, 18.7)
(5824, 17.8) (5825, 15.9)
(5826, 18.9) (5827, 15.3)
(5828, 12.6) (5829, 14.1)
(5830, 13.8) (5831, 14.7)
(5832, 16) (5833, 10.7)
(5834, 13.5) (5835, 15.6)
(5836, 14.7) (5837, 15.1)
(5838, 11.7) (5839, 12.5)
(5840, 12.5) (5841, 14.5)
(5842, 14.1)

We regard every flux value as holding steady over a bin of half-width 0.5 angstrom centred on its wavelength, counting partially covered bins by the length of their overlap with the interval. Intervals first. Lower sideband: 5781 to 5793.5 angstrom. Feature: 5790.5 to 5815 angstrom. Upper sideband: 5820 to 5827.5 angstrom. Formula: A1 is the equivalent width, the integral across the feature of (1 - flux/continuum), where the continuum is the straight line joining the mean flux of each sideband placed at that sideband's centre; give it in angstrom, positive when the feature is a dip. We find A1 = 1.3 angstrom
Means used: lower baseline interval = 12.2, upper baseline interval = 16.3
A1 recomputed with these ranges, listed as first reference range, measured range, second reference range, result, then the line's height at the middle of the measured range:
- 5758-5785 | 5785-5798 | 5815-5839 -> 0.6 angstrom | 13.5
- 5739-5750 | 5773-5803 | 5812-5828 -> 2.5 angstrom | 14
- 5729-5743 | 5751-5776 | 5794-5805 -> -0.7 angstrom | 12.8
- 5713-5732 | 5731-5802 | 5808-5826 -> 5.1 angstrom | 13.9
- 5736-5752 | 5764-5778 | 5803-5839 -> 0.2 angstrom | 13.3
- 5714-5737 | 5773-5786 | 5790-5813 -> 0.7 angstrom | 13.2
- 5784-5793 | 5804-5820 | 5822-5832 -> 0.9 angstrom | 14.6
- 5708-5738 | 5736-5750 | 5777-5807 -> 0.0 angstrom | 12.7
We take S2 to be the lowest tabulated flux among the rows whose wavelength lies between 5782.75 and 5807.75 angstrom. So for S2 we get 10.2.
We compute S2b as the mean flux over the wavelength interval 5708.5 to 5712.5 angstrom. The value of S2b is 11.3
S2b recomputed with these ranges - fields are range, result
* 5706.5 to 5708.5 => 12.9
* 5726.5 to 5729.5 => 13.6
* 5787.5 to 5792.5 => 12.2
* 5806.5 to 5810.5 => 16.6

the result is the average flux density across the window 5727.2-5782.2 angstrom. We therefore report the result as 12.9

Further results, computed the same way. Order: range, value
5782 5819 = 13.2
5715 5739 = 12.8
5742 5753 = 12.8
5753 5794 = 12.9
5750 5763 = 13.3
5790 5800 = 13.3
